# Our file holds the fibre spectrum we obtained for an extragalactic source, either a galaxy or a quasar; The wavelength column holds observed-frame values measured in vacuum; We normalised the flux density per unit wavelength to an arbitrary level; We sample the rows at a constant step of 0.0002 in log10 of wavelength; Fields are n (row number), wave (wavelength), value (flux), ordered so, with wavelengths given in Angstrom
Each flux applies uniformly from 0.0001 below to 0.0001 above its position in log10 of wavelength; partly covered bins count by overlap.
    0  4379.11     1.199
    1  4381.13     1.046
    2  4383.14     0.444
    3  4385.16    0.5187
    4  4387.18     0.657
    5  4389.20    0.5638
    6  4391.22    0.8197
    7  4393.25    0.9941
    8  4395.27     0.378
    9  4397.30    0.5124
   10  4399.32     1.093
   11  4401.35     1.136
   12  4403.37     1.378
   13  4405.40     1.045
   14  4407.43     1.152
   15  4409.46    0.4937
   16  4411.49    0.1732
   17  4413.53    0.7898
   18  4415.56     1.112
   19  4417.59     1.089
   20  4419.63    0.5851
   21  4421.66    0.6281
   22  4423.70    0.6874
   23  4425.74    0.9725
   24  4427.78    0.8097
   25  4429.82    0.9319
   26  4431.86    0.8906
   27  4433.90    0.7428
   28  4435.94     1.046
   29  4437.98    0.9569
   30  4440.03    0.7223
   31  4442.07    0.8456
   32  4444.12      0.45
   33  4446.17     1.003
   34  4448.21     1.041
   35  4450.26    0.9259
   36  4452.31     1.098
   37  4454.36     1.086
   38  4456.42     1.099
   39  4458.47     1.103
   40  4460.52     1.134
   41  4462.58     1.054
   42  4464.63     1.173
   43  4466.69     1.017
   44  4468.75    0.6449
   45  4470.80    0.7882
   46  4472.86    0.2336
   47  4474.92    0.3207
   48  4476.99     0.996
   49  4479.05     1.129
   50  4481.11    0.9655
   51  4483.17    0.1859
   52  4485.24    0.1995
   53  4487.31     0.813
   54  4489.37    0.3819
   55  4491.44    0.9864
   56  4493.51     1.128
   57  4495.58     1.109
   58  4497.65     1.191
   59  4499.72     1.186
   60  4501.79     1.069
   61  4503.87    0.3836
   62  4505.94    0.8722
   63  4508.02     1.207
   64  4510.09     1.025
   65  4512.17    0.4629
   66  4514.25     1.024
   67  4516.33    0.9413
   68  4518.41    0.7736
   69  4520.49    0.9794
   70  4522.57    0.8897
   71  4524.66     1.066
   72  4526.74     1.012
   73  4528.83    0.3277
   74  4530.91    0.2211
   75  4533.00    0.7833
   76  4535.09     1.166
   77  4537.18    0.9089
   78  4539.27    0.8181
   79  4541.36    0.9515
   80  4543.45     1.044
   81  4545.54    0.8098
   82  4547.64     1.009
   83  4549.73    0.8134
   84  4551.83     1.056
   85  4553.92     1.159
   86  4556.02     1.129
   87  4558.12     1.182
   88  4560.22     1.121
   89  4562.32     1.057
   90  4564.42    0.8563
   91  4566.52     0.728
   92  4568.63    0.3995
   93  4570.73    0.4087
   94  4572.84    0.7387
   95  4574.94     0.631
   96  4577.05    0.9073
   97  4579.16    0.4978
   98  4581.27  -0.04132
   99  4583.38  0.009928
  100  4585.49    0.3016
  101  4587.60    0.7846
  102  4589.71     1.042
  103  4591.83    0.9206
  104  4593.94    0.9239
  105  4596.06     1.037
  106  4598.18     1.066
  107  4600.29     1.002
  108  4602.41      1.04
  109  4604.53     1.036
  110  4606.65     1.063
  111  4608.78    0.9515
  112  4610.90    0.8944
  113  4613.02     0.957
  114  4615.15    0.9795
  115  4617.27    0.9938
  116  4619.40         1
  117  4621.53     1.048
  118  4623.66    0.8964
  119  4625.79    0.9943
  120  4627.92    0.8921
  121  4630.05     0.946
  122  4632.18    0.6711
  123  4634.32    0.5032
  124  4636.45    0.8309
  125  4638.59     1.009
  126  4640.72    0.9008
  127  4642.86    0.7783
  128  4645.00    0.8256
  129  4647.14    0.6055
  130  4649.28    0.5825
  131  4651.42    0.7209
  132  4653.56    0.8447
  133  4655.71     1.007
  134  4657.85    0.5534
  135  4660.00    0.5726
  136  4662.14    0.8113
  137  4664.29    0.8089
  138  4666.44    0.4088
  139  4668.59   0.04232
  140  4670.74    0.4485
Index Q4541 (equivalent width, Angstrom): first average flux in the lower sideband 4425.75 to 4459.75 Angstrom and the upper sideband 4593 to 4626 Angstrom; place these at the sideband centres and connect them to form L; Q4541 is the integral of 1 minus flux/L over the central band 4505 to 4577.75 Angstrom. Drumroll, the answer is 7.1 Angstrom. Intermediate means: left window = 0.925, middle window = 0.87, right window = 0.993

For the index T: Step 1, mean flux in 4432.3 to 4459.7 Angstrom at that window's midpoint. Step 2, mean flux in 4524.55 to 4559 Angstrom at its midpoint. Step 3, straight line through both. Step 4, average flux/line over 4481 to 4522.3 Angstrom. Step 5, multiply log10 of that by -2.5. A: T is 0.09 mag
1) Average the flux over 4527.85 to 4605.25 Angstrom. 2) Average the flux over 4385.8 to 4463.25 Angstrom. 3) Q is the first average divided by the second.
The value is 0.93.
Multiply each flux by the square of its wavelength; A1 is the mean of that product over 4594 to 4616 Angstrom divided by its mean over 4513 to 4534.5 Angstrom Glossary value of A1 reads 1.29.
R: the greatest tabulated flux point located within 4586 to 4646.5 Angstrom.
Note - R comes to 1.066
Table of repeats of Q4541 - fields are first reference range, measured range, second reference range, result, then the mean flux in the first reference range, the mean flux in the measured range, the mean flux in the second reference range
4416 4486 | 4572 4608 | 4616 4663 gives 2.6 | 0.844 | 0.764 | 0.818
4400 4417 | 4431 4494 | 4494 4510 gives 8.3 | 0.918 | 0.841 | 1.01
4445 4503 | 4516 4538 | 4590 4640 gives 2.2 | 0.892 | 0.82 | 0.943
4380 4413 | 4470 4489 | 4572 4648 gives 4.3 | 0.777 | 0.615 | 0.824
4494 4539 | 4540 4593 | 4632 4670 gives 2.5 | 0.887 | 0.781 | 0.691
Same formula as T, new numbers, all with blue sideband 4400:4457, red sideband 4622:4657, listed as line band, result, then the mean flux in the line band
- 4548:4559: -0.25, 1.06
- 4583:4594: 0.22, 0.681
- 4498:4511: -0.13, 0.969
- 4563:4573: 0.31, 0.632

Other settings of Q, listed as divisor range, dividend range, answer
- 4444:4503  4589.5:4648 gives 1.04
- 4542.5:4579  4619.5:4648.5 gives 0.96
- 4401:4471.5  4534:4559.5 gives 1.11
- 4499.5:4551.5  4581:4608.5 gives 0.94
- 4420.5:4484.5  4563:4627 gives 0.94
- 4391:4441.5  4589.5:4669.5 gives 1.00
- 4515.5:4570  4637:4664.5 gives 0.87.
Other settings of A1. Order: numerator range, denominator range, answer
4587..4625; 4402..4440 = 1.24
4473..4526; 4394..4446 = 1.05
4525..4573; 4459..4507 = 1.07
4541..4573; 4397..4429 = 1.12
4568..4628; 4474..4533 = 1.03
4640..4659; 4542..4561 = 0.76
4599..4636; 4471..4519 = 1.22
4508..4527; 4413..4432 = 1.13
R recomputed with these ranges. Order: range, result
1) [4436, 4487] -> 1.173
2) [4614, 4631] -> 1.048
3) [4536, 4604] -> 1.182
